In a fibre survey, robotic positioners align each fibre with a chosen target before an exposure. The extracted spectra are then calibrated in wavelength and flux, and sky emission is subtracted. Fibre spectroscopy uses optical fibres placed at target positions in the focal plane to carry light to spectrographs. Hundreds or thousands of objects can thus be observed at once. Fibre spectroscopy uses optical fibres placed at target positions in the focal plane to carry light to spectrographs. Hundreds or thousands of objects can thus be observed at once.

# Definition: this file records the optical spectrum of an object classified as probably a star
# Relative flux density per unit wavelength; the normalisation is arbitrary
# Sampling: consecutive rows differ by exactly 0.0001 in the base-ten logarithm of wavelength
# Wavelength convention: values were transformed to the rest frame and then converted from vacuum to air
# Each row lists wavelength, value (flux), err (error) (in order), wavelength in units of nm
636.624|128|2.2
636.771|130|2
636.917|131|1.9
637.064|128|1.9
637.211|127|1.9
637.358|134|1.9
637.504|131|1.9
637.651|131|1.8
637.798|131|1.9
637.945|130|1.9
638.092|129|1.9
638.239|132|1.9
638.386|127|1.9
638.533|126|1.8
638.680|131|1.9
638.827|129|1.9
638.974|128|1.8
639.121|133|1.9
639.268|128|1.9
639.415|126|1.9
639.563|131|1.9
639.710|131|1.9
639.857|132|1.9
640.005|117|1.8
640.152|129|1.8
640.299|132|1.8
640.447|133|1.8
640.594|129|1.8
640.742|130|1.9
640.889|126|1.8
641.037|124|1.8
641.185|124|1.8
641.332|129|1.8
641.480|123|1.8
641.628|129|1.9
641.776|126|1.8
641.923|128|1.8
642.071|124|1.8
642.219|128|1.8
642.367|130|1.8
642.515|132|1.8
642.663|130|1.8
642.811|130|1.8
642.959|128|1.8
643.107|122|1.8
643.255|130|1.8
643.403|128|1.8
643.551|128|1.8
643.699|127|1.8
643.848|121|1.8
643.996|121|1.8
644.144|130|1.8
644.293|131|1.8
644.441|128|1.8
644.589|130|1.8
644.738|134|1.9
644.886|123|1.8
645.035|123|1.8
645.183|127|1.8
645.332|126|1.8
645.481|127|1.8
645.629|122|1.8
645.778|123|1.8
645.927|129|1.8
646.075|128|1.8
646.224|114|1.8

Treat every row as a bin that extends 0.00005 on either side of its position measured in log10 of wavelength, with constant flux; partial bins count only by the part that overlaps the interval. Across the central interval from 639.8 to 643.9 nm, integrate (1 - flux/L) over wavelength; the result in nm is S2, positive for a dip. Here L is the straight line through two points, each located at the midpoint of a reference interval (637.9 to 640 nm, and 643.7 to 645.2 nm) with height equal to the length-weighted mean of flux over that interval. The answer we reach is 0.01 nm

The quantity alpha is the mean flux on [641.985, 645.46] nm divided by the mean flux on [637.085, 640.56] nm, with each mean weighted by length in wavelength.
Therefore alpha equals 0.98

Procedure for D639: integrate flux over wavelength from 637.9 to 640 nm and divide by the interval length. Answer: 129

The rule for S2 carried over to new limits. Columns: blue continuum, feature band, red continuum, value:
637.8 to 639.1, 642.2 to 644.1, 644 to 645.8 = 0.00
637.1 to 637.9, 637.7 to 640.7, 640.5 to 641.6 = -0.01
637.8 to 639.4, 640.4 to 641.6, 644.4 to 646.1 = 0.01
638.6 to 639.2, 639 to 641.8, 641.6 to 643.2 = 0.03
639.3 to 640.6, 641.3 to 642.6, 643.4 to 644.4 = 0.00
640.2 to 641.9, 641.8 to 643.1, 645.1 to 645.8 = -0.01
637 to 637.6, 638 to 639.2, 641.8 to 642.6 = 0.00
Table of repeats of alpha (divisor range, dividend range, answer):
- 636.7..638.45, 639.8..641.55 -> 0.98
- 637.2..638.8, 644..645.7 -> 0.98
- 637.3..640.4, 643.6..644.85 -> 0.99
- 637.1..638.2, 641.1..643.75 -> 0.98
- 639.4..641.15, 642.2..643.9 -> 1.00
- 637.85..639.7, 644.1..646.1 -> 0.98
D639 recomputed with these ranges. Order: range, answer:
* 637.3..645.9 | 128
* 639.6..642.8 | 128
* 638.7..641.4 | 128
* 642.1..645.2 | 128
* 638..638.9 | 129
